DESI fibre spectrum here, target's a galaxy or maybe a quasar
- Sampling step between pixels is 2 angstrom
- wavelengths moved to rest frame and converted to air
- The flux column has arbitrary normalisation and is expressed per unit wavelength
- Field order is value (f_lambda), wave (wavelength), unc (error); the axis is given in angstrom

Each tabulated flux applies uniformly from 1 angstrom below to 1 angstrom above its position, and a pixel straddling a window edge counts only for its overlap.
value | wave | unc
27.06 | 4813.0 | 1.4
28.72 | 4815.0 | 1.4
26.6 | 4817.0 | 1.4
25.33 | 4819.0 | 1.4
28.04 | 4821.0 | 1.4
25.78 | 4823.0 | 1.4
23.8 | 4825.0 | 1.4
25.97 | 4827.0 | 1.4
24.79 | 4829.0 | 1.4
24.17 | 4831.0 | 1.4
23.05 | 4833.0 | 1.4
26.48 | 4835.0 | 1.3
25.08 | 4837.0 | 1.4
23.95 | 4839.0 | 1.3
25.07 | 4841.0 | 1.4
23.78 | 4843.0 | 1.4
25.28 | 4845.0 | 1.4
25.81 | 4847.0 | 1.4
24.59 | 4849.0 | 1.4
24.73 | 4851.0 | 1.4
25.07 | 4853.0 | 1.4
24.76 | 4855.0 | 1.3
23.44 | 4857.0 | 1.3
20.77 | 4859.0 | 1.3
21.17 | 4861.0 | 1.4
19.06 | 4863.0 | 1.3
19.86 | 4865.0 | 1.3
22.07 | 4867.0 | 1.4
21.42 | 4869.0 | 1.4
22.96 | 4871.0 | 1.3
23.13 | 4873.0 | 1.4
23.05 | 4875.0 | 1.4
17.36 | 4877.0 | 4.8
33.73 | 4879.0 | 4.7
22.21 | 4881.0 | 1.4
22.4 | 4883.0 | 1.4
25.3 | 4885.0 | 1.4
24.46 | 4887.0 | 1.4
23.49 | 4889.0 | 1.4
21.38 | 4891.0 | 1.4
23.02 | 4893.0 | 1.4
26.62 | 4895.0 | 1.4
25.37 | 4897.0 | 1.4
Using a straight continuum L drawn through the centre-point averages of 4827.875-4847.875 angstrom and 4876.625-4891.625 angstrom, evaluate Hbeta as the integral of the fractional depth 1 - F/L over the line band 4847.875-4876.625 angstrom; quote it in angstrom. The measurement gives 2.3 angstrom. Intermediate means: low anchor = 24.7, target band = 22.5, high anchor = 24.1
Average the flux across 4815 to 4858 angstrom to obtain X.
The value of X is 25.1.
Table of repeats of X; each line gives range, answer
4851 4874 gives 22.3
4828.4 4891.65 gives 23.6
